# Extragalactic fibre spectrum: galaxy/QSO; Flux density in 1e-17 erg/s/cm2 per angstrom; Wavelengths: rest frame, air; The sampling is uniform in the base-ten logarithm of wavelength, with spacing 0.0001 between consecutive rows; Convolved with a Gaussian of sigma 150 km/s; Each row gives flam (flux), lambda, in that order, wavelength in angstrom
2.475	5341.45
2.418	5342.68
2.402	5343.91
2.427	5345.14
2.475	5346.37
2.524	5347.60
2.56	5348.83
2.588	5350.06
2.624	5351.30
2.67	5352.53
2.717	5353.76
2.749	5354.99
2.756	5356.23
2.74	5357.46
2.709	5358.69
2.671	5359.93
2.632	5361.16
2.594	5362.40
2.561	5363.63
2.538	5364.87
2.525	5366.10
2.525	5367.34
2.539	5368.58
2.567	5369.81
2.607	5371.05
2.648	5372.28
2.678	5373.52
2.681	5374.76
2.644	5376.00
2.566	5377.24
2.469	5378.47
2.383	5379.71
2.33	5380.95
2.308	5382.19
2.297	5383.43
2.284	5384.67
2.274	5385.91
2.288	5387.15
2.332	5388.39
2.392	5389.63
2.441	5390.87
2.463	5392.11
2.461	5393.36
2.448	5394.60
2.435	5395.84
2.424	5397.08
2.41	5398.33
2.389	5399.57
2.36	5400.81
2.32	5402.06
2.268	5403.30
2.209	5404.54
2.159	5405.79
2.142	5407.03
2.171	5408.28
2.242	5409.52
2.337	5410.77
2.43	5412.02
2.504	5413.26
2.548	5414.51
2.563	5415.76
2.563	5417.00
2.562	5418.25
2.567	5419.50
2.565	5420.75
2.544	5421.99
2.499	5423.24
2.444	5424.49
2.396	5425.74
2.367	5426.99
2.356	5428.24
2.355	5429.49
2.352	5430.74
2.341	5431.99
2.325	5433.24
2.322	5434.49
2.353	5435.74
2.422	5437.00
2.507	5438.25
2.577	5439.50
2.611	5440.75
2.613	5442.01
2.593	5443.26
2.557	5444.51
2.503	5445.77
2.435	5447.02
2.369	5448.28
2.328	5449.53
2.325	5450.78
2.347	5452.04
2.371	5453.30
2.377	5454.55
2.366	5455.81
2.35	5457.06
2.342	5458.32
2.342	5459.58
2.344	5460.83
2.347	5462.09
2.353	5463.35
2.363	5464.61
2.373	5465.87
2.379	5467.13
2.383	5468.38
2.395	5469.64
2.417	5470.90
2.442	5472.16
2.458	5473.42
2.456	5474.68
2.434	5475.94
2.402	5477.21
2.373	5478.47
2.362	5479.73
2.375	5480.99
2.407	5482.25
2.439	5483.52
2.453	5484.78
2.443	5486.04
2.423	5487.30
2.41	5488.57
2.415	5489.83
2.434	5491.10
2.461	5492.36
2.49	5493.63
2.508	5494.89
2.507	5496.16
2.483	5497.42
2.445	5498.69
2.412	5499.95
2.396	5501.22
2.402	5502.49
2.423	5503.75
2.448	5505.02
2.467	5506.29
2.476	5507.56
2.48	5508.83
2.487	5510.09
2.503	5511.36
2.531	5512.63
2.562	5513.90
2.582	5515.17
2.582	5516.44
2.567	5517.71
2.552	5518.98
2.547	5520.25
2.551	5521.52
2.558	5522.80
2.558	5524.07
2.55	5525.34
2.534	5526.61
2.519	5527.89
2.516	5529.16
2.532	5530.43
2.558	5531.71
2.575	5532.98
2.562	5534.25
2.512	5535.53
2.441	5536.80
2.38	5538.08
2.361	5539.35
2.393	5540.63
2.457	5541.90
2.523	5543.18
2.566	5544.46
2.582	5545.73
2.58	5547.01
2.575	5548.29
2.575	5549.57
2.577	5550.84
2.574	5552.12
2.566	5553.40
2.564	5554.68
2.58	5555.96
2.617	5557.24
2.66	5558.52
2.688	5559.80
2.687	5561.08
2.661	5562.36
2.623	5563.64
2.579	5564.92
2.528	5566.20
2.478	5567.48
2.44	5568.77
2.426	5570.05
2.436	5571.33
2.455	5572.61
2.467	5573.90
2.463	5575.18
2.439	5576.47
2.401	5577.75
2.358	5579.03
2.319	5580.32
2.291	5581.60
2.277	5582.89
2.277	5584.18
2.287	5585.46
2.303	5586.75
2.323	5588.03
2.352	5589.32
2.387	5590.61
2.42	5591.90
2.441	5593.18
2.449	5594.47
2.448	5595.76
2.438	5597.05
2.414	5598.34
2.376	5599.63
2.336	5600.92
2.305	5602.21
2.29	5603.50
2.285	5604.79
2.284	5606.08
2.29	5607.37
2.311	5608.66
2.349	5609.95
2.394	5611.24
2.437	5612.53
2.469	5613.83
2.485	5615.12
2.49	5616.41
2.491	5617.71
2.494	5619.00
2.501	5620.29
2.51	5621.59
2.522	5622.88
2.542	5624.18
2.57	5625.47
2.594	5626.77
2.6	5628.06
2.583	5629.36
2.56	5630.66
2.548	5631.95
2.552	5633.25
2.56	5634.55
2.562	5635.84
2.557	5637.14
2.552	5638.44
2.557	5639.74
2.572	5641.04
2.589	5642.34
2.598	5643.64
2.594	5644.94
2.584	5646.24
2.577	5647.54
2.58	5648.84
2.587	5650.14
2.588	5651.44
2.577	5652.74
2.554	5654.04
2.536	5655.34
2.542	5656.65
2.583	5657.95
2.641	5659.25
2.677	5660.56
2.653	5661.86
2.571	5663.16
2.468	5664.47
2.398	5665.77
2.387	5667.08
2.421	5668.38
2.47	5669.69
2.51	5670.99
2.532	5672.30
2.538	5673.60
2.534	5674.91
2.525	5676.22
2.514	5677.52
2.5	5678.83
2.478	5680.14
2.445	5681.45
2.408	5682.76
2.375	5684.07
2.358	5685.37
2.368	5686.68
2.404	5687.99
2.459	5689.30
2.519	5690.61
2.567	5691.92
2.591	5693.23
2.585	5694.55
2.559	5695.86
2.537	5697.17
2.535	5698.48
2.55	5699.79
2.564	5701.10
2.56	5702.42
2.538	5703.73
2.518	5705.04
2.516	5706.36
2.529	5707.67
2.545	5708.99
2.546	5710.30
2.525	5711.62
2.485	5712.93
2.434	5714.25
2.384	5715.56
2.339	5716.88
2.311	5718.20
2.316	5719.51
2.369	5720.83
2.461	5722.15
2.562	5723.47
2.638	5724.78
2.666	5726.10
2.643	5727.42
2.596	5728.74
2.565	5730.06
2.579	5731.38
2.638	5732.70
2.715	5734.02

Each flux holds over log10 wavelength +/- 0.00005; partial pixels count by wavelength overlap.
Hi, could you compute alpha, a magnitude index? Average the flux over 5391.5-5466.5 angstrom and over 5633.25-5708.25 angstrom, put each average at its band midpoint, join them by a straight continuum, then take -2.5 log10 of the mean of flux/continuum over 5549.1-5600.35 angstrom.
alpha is 0.01 mag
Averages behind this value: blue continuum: 2.4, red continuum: 2.53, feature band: 2.47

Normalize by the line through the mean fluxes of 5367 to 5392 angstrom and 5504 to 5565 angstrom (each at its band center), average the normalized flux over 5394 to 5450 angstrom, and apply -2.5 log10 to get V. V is 0.03 mag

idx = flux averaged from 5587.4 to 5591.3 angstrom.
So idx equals 2.35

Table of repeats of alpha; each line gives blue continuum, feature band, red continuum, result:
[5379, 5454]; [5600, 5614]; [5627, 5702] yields 0.07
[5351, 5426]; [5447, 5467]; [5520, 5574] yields 0.07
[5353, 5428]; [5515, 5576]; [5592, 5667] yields -0.02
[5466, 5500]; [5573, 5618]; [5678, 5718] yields 0.04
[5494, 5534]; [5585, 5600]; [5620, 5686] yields 0.06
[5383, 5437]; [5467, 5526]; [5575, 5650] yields -0.02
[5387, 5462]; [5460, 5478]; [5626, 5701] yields 0.02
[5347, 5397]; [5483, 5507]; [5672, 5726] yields 0.03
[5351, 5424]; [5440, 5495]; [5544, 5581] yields 0.04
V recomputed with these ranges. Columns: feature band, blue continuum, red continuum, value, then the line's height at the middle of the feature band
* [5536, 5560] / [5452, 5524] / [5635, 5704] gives -0.03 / 2.47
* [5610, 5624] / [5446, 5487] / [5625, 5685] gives 0.01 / 2.51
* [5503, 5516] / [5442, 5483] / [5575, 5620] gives -0.05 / 2.39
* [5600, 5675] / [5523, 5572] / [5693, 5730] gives 0.01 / 2.53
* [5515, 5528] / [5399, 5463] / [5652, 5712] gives -0.05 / 2.44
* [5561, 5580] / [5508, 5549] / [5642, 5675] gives 0.02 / 2.53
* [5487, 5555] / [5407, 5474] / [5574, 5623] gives -0.05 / 2.4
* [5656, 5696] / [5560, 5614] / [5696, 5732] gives -0.01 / 2.48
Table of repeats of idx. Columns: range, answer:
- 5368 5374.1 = 2.61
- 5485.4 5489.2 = 2.43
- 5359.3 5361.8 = 2.64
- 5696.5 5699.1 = 2.54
